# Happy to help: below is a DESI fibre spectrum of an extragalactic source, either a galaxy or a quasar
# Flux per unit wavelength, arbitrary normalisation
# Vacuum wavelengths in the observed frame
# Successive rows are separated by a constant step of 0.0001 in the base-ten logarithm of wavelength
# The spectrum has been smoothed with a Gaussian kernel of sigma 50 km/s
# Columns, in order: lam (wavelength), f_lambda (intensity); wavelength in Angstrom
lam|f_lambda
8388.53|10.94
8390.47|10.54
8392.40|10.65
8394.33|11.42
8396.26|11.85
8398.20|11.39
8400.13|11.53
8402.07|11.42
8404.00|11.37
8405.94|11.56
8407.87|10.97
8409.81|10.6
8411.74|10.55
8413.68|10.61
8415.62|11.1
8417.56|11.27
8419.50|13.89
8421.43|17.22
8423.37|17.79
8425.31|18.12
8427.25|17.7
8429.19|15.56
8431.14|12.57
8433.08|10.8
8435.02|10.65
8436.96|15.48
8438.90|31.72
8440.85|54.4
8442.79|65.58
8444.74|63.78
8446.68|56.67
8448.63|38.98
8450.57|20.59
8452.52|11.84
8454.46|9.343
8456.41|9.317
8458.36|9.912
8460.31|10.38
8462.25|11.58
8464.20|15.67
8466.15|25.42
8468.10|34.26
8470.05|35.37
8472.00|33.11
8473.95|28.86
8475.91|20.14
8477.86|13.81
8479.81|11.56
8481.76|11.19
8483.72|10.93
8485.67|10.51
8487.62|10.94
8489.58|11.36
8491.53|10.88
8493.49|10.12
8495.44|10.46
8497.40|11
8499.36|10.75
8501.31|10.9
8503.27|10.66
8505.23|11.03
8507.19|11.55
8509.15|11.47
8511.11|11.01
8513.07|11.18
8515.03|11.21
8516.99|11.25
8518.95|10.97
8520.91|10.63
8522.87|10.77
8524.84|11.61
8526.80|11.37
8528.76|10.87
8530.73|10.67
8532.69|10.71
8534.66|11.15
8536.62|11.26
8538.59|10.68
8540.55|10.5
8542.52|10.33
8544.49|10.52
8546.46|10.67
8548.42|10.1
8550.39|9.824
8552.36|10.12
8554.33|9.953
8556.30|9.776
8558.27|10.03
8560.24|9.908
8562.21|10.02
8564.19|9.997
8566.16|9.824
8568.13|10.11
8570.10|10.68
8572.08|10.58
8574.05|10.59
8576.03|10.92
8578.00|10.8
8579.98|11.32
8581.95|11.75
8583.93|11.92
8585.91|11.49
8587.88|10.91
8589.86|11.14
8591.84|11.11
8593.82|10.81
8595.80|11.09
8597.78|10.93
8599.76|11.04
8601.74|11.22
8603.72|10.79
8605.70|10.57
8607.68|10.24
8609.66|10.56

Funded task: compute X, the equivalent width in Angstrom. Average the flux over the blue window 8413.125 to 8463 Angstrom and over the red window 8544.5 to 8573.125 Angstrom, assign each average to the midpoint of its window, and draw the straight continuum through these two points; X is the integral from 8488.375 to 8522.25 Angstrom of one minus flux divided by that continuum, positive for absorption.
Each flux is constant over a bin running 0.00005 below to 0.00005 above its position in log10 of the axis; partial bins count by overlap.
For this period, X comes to 9.9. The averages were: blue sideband 22.3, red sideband 10.1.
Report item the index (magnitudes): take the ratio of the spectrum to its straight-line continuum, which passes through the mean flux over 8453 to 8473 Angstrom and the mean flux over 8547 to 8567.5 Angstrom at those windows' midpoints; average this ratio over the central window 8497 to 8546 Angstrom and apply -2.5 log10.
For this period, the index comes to 0.22 mag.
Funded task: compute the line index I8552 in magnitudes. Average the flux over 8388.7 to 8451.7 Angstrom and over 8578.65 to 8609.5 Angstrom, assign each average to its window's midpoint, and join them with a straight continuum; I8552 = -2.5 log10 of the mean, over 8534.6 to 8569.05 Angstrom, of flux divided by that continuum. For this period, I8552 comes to 0.281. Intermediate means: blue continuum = 20.1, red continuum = 11.1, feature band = 10.2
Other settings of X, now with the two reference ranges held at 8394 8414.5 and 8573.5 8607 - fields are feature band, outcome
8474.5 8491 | -2.63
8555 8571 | 1.53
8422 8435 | -4.58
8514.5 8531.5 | 0.13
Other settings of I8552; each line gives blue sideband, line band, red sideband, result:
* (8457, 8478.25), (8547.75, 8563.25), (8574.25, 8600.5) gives 0.37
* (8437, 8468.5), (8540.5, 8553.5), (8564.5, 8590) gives 0.43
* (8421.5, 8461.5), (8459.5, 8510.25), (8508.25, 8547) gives 0.17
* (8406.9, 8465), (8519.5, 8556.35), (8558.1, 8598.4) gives 0.27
